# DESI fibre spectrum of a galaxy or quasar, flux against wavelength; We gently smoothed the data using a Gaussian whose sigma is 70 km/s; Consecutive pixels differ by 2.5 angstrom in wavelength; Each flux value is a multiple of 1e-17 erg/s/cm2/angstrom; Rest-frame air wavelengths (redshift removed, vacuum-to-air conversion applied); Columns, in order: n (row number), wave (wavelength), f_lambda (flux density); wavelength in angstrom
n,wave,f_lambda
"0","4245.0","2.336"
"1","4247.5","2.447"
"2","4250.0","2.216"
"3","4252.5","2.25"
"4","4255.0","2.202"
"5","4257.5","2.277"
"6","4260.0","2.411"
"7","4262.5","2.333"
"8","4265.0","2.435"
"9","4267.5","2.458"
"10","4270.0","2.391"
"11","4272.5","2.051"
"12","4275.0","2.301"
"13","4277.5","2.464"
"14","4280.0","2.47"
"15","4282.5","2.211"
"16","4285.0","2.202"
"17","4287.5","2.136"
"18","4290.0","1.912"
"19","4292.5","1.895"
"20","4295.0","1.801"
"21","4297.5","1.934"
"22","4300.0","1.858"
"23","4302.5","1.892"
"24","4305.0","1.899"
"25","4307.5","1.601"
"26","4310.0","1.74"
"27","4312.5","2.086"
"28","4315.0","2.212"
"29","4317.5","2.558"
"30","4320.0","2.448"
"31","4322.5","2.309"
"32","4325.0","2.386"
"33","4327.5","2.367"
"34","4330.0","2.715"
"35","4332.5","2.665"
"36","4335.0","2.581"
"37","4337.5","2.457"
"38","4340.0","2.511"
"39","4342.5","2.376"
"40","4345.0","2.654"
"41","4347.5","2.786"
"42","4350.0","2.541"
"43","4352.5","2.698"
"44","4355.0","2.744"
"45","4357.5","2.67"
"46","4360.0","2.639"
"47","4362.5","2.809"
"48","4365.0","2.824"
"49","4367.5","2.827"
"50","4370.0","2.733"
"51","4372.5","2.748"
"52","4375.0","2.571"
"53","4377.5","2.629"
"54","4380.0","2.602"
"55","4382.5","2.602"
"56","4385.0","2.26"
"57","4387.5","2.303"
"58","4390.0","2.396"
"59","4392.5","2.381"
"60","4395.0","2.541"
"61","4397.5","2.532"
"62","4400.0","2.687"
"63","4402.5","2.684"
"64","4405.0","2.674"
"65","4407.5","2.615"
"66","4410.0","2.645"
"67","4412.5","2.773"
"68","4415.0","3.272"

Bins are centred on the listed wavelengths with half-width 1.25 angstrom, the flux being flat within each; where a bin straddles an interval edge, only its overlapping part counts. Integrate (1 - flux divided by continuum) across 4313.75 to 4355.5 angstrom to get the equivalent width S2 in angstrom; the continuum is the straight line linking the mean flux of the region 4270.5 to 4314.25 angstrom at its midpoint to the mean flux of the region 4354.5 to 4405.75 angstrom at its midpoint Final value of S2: -3.9 angstrom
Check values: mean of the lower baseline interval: 2.04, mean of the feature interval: 2.53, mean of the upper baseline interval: 2.61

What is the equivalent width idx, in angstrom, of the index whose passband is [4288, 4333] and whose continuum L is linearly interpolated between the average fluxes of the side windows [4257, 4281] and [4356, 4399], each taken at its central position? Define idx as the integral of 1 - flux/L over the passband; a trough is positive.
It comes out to 6.1 angstrom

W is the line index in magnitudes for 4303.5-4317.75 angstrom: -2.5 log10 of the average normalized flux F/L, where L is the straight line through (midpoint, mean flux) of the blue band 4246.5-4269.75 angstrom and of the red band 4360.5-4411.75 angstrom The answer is 0.233 mag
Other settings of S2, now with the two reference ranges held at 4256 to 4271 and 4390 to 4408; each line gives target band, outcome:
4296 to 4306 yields 2.2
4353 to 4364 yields -0.9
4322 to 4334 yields -0.1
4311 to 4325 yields 0.8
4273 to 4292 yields 1.5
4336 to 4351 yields -0.4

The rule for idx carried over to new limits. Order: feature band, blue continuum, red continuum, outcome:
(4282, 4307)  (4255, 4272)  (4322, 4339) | 4.8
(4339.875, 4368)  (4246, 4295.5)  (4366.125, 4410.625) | -2.2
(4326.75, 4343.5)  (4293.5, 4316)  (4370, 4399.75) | -3.2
